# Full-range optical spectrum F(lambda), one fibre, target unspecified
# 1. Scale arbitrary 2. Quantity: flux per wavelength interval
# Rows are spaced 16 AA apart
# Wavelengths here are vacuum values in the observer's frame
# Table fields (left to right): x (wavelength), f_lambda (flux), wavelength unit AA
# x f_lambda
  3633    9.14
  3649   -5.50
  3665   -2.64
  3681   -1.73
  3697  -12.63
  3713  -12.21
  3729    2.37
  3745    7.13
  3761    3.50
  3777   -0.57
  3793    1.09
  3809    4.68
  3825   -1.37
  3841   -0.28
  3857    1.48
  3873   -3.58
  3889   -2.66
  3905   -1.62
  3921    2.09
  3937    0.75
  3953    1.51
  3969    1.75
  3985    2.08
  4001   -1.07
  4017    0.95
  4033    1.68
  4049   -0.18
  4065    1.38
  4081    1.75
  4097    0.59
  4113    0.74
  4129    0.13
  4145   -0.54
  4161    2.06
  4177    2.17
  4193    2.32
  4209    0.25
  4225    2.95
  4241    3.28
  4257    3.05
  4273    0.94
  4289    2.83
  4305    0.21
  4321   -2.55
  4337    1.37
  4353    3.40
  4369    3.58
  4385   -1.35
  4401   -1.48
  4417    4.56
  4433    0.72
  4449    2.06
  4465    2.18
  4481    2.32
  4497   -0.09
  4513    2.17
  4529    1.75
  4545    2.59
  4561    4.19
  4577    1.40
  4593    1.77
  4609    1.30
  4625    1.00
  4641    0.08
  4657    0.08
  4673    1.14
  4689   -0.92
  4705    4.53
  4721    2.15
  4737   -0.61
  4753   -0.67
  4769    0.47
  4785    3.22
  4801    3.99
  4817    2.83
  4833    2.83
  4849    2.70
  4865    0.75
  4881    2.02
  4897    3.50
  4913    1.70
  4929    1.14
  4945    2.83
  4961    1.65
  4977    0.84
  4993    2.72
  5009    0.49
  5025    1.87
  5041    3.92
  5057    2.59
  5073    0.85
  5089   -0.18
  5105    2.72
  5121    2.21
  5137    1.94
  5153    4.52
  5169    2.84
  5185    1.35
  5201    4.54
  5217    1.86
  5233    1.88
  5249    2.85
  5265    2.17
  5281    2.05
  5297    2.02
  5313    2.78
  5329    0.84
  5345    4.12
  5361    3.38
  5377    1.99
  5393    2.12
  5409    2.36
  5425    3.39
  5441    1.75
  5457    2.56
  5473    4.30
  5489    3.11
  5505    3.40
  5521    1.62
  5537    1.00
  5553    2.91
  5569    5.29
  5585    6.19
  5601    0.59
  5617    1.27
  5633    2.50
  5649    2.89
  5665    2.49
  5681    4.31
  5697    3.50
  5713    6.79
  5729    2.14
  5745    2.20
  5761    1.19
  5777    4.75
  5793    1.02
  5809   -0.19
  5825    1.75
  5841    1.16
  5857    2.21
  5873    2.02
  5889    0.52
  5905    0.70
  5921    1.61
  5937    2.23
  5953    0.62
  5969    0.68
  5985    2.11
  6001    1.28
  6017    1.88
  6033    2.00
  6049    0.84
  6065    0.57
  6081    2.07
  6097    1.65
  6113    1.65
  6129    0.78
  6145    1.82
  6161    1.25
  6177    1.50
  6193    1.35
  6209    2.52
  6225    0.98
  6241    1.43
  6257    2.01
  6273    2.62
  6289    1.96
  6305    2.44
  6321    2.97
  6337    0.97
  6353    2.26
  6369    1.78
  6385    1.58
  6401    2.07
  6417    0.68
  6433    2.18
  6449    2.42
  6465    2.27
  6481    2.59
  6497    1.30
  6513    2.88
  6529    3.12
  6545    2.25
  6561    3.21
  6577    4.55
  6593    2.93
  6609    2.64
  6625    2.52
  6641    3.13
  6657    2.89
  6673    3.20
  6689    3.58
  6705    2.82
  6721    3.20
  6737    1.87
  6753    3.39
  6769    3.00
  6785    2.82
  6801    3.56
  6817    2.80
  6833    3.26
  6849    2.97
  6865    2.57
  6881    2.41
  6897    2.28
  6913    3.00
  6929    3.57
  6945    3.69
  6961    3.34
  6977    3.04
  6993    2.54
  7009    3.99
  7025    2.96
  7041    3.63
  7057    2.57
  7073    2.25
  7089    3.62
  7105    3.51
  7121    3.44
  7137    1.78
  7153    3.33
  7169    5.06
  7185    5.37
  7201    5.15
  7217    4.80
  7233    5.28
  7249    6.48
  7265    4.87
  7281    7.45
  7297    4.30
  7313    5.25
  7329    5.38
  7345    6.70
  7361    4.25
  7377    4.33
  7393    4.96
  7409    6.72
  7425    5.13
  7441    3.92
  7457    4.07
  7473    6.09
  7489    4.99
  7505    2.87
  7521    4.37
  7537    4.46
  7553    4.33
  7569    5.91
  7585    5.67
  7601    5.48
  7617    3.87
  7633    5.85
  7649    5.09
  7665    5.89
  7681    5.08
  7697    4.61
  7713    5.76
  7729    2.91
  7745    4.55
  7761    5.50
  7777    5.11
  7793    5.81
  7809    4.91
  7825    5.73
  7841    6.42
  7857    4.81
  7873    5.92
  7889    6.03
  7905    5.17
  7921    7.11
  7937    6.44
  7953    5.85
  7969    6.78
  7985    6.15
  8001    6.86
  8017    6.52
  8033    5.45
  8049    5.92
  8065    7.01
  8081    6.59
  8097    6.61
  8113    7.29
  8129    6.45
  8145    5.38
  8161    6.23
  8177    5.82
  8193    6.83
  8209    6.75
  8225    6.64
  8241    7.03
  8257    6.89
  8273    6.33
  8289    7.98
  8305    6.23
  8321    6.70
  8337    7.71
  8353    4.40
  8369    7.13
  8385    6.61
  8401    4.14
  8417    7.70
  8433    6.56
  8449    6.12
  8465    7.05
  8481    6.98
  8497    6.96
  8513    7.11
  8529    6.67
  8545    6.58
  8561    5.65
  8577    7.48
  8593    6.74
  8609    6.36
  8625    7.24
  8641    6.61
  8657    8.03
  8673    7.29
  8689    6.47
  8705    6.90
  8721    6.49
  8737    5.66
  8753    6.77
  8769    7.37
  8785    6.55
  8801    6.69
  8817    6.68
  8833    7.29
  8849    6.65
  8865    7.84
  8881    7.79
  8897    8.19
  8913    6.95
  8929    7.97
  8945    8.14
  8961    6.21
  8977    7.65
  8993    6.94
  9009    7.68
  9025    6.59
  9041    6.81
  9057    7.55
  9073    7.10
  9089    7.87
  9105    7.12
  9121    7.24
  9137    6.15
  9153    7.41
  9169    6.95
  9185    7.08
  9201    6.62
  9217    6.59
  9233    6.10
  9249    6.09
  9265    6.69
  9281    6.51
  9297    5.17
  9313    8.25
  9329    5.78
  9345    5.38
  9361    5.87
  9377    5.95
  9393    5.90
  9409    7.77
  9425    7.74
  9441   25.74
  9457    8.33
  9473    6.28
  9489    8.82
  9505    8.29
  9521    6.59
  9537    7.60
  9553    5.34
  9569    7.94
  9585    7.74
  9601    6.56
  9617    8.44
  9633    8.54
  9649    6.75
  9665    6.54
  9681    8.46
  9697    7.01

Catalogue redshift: 0.80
